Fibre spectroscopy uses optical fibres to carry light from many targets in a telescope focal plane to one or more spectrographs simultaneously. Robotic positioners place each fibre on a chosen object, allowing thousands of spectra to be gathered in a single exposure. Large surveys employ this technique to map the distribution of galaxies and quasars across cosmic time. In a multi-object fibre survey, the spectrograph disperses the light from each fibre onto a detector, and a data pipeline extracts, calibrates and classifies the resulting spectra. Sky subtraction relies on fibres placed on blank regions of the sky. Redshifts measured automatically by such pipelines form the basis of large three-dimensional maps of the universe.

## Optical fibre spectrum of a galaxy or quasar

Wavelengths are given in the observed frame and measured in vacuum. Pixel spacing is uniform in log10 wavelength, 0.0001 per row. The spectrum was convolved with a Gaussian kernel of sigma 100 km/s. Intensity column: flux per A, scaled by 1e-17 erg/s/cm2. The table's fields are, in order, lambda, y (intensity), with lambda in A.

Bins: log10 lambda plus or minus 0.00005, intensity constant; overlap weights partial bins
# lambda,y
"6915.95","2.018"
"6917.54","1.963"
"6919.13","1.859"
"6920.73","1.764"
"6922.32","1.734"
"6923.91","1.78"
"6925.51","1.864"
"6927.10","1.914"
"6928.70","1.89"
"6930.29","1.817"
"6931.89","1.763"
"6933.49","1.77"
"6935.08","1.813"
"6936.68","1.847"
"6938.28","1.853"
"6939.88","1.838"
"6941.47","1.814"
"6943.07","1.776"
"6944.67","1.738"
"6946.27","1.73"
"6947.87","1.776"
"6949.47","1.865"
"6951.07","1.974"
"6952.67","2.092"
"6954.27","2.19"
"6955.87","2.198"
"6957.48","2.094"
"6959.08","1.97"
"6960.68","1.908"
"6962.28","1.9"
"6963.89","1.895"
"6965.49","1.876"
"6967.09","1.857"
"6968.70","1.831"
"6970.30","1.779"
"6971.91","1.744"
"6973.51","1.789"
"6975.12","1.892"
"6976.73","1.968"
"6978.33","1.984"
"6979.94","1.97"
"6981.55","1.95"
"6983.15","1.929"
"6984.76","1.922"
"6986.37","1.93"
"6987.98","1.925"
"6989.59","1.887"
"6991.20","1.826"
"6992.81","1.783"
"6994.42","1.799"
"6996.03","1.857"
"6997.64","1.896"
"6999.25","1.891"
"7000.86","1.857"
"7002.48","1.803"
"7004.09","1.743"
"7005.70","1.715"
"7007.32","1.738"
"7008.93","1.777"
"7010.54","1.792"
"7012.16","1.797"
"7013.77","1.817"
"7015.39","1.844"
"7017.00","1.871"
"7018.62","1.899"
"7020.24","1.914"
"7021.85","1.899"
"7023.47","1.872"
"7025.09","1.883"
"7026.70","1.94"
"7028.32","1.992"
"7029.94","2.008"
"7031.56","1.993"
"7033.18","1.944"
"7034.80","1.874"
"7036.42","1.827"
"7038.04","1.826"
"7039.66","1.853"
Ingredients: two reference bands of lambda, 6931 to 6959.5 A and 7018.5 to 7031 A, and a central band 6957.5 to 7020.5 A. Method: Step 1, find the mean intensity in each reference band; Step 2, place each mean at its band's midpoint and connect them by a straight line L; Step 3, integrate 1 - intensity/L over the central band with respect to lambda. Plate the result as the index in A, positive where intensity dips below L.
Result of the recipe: 1.7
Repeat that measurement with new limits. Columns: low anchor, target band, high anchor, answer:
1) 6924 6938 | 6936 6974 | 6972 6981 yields -0.4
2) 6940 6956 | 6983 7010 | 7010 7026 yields 0.5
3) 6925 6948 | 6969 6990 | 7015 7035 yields -0.3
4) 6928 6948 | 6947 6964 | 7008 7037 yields -1.6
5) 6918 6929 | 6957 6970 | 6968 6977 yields -0.6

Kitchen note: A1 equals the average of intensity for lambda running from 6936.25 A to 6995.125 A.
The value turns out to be 1.9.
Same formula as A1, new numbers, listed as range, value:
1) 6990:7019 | 1.82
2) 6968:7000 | 1.88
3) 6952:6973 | 1.95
